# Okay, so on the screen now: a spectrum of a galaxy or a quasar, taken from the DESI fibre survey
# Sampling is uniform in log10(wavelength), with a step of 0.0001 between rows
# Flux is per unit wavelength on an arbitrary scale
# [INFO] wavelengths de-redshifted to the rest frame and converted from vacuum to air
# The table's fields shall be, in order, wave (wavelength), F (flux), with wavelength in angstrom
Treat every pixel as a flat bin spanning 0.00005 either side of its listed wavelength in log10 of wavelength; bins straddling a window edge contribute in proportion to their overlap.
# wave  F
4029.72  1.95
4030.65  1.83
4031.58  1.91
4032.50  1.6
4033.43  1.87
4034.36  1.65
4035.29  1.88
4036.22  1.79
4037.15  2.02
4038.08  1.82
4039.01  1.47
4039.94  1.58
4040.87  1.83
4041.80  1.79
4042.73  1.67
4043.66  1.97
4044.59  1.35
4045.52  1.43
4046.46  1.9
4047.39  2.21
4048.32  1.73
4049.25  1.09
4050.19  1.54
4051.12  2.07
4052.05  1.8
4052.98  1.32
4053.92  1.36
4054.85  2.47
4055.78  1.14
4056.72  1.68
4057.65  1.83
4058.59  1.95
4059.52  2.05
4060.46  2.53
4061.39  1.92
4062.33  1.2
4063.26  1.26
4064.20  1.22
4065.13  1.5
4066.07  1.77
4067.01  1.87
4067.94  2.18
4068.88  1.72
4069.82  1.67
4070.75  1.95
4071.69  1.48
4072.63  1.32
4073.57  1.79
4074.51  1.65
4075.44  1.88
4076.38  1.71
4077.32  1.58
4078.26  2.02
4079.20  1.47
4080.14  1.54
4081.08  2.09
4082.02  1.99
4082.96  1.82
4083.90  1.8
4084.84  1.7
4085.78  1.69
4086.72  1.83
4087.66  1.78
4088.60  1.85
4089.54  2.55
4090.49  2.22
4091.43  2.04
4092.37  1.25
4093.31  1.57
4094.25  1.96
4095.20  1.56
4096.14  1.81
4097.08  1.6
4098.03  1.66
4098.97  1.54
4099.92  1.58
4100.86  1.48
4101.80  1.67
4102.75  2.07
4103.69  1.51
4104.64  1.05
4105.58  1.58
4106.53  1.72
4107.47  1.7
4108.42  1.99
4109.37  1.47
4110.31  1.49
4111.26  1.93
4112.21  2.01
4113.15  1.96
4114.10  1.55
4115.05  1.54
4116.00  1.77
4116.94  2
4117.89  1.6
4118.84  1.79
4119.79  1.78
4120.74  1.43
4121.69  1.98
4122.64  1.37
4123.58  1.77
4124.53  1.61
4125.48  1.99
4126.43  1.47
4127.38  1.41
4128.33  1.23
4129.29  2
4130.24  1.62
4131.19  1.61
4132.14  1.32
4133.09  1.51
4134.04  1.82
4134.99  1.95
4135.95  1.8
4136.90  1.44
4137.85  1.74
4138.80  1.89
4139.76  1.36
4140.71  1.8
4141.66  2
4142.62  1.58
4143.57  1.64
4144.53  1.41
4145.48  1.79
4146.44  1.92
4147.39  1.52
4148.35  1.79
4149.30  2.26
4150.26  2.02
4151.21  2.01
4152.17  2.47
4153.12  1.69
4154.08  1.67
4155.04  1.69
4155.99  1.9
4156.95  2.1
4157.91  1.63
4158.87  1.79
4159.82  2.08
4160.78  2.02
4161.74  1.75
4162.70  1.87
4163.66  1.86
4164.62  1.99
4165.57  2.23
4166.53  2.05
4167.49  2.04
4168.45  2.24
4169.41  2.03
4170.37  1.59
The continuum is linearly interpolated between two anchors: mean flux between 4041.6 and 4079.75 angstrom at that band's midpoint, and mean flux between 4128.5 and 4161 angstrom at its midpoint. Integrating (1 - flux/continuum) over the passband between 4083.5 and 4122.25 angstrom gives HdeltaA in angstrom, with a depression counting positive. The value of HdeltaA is 0.28 angstrom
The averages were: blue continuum 1.71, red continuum 1.78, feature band 1.73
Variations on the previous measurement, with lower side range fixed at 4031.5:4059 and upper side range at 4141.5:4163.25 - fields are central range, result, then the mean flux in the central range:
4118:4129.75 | 1.1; 1.65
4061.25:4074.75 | 0.9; 1.63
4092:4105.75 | 1.5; 1.6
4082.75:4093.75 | -0.4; 1.84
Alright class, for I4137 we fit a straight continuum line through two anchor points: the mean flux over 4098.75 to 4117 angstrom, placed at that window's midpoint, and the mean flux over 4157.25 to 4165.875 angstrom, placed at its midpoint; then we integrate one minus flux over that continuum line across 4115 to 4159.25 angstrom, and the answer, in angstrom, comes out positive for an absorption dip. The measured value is 1.7 angstrom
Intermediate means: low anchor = 1.68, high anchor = 1.91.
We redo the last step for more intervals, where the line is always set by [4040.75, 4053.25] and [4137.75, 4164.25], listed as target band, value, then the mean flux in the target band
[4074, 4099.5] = -0.5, 1.78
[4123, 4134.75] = 1.2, 1.62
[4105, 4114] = 0.2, 1.74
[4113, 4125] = 0.6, 1.7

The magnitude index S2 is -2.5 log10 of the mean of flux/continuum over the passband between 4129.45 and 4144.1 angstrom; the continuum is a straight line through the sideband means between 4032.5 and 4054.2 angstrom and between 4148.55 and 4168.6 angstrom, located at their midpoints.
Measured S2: 0.14 mag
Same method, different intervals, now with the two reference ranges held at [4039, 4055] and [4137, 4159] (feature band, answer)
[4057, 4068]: -0.031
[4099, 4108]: 0.104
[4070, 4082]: 0.004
